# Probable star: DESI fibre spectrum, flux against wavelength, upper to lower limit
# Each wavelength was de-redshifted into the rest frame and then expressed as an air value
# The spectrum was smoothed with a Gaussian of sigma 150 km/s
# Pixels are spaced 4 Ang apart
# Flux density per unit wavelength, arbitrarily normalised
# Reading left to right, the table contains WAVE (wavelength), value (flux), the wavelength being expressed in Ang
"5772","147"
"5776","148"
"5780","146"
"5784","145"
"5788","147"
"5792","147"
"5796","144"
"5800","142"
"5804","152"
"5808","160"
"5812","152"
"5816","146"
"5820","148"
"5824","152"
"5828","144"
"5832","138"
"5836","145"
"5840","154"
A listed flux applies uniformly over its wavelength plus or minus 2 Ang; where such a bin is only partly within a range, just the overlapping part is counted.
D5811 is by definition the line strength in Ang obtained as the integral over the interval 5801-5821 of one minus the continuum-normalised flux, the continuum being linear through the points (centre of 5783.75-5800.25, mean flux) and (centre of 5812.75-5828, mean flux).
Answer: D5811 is -0.5 Ang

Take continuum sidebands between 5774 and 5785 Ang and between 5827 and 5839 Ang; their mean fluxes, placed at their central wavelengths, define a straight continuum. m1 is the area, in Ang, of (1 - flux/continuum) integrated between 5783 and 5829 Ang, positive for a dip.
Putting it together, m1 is -1.1 Ang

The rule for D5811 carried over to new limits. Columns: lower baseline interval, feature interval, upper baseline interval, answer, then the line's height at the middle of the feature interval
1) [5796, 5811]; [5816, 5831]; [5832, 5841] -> 0.10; 148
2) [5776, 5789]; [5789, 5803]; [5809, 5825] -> 0.25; 148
